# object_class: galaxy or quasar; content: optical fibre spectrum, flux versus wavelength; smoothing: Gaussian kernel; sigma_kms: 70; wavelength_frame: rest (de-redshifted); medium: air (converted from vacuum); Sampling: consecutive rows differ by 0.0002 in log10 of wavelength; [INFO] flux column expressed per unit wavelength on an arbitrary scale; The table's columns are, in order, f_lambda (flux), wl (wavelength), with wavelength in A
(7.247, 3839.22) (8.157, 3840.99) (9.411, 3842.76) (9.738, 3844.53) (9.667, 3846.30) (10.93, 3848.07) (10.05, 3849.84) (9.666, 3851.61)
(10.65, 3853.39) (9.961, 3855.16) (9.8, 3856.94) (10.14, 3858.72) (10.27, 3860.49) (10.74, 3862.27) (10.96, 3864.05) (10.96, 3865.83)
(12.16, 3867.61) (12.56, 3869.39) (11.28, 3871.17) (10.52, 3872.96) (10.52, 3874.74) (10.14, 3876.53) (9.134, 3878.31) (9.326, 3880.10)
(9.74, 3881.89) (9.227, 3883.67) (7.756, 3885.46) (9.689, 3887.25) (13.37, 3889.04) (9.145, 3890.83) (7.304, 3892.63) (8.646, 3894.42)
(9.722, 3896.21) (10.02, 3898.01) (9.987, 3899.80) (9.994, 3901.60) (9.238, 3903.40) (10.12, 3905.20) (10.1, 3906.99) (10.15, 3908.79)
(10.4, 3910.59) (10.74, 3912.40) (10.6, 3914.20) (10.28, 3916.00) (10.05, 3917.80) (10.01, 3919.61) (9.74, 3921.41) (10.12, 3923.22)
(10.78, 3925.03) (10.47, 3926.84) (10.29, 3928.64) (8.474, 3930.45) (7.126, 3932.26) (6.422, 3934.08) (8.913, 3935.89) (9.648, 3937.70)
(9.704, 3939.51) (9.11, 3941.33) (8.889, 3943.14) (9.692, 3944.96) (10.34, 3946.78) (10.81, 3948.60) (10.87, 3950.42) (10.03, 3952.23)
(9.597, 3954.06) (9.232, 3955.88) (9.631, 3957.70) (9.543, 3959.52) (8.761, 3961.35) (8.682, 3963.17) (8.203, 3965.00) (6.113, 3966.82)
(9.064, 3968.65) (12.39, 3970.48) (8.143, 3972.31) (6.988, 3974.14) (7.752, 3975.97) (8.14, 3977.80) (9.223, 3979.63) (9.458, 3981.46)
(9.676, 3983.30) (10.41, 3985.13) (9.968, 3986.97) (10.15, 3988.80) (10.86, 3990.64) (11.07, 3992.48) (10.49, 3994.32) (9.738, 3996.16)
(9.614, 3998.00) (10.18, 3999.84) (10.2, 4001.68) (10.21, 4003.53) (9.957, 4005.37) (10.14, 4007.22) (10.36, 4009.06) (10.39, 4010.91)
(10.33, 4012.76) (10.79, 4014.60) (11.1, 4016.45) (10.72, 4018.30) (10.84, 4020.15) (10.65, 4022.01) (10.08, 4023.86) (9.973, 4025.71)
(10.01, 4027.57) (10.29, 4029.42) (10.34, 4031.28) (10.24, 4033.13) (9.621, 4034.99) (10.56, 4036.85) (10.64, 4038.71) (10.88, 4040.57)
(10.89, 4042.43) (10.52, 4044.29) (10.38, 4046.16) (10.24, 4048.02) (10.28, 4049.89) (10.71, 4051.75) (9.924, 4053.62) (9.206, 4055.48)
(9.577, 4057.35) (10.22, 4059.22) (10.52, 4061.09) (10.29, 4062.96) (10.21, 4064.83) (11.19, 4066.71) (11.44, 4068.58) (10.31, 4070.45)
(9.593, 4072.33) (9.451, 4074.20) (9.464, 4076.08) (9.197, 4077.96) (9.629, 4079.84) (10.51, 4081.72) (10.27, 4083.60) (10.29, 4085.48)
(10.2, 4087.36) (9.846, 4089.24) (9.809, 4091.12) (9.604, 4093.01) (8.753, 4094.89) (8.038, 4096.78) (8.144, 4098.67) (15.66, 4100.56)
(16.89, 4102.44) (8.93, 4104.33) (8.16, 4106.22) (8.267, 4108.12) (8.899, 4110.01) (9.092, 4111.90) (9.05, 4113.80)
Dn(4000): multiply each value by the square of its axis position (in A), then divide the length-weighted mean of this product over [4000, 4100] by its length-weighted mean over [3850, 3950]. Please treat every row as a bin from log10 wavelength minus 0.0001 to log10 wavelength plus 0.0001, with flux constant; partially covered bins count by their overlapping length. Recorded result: 1.1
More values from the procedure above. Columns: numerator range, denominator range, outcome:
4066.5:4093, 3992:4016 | 1.01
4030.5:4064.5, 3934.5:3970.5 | 1.15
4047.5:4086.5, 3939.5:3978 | 1.16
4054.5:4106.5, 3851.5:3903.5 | 1.12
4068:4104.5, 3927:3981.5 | 1.22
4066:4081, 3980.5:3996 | 1.02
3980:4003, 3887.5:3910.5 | 1.08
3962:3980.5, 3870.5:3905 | 0.91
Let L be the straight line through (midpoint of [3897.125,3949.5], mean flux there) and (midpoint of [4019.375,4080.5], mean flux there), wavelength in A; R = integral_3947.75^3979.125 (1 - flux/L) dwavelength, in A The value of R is 2.6 A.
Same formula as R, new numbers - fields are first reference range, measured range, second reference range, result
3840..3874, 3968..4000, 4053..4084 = 1.8 A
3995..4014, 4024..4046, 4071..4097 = -0.9 A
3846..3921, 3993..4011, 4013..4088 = 0.2 A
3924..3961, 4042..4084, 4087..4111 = -0.9 A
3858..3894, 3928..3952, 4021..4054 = 2.4 A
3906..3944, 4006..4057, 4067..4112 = -2.4 A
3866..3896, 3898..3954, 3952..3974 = -1.7 A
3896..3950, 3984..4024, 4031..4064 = -1.1 A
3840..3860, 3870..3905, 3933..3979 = -0.7 A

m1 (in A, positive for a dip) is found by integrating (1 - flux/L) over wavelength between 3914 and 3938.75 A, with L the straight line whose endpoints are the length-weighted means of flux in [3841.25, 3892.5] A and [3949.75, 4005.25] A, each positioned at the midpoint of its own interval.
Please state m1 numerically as 0.9 A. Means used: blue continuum 10.2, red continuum 9.48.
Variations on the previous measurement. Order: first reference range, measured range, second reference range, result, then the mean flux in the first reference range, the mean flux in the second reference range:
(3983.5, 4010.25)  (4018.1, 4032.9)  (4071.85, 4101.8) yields -0.3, 10.2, 9.98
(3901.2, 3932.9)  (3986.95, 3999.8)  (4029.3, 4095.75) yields -0.3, 9.95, 10.1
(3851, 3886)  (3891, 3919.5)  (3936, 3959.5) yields 0.7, 10.3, 9.76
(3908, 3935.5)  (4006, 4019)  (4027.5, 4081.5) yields -0.6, 9.69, 10.2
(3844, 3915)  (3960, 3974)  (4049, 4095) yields 1.9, 10.1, 10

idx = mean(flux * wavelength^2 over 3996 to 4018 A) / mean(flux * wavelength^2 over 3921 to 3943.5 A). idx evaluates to 1.16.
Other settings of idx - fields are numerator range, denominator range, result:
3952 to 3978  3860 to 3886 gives 0.89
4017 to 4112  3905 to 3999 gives 1.13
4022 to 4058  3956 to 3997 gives 1.14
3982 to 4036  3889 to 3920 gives 1.10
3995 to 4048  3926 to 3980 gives 1.18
